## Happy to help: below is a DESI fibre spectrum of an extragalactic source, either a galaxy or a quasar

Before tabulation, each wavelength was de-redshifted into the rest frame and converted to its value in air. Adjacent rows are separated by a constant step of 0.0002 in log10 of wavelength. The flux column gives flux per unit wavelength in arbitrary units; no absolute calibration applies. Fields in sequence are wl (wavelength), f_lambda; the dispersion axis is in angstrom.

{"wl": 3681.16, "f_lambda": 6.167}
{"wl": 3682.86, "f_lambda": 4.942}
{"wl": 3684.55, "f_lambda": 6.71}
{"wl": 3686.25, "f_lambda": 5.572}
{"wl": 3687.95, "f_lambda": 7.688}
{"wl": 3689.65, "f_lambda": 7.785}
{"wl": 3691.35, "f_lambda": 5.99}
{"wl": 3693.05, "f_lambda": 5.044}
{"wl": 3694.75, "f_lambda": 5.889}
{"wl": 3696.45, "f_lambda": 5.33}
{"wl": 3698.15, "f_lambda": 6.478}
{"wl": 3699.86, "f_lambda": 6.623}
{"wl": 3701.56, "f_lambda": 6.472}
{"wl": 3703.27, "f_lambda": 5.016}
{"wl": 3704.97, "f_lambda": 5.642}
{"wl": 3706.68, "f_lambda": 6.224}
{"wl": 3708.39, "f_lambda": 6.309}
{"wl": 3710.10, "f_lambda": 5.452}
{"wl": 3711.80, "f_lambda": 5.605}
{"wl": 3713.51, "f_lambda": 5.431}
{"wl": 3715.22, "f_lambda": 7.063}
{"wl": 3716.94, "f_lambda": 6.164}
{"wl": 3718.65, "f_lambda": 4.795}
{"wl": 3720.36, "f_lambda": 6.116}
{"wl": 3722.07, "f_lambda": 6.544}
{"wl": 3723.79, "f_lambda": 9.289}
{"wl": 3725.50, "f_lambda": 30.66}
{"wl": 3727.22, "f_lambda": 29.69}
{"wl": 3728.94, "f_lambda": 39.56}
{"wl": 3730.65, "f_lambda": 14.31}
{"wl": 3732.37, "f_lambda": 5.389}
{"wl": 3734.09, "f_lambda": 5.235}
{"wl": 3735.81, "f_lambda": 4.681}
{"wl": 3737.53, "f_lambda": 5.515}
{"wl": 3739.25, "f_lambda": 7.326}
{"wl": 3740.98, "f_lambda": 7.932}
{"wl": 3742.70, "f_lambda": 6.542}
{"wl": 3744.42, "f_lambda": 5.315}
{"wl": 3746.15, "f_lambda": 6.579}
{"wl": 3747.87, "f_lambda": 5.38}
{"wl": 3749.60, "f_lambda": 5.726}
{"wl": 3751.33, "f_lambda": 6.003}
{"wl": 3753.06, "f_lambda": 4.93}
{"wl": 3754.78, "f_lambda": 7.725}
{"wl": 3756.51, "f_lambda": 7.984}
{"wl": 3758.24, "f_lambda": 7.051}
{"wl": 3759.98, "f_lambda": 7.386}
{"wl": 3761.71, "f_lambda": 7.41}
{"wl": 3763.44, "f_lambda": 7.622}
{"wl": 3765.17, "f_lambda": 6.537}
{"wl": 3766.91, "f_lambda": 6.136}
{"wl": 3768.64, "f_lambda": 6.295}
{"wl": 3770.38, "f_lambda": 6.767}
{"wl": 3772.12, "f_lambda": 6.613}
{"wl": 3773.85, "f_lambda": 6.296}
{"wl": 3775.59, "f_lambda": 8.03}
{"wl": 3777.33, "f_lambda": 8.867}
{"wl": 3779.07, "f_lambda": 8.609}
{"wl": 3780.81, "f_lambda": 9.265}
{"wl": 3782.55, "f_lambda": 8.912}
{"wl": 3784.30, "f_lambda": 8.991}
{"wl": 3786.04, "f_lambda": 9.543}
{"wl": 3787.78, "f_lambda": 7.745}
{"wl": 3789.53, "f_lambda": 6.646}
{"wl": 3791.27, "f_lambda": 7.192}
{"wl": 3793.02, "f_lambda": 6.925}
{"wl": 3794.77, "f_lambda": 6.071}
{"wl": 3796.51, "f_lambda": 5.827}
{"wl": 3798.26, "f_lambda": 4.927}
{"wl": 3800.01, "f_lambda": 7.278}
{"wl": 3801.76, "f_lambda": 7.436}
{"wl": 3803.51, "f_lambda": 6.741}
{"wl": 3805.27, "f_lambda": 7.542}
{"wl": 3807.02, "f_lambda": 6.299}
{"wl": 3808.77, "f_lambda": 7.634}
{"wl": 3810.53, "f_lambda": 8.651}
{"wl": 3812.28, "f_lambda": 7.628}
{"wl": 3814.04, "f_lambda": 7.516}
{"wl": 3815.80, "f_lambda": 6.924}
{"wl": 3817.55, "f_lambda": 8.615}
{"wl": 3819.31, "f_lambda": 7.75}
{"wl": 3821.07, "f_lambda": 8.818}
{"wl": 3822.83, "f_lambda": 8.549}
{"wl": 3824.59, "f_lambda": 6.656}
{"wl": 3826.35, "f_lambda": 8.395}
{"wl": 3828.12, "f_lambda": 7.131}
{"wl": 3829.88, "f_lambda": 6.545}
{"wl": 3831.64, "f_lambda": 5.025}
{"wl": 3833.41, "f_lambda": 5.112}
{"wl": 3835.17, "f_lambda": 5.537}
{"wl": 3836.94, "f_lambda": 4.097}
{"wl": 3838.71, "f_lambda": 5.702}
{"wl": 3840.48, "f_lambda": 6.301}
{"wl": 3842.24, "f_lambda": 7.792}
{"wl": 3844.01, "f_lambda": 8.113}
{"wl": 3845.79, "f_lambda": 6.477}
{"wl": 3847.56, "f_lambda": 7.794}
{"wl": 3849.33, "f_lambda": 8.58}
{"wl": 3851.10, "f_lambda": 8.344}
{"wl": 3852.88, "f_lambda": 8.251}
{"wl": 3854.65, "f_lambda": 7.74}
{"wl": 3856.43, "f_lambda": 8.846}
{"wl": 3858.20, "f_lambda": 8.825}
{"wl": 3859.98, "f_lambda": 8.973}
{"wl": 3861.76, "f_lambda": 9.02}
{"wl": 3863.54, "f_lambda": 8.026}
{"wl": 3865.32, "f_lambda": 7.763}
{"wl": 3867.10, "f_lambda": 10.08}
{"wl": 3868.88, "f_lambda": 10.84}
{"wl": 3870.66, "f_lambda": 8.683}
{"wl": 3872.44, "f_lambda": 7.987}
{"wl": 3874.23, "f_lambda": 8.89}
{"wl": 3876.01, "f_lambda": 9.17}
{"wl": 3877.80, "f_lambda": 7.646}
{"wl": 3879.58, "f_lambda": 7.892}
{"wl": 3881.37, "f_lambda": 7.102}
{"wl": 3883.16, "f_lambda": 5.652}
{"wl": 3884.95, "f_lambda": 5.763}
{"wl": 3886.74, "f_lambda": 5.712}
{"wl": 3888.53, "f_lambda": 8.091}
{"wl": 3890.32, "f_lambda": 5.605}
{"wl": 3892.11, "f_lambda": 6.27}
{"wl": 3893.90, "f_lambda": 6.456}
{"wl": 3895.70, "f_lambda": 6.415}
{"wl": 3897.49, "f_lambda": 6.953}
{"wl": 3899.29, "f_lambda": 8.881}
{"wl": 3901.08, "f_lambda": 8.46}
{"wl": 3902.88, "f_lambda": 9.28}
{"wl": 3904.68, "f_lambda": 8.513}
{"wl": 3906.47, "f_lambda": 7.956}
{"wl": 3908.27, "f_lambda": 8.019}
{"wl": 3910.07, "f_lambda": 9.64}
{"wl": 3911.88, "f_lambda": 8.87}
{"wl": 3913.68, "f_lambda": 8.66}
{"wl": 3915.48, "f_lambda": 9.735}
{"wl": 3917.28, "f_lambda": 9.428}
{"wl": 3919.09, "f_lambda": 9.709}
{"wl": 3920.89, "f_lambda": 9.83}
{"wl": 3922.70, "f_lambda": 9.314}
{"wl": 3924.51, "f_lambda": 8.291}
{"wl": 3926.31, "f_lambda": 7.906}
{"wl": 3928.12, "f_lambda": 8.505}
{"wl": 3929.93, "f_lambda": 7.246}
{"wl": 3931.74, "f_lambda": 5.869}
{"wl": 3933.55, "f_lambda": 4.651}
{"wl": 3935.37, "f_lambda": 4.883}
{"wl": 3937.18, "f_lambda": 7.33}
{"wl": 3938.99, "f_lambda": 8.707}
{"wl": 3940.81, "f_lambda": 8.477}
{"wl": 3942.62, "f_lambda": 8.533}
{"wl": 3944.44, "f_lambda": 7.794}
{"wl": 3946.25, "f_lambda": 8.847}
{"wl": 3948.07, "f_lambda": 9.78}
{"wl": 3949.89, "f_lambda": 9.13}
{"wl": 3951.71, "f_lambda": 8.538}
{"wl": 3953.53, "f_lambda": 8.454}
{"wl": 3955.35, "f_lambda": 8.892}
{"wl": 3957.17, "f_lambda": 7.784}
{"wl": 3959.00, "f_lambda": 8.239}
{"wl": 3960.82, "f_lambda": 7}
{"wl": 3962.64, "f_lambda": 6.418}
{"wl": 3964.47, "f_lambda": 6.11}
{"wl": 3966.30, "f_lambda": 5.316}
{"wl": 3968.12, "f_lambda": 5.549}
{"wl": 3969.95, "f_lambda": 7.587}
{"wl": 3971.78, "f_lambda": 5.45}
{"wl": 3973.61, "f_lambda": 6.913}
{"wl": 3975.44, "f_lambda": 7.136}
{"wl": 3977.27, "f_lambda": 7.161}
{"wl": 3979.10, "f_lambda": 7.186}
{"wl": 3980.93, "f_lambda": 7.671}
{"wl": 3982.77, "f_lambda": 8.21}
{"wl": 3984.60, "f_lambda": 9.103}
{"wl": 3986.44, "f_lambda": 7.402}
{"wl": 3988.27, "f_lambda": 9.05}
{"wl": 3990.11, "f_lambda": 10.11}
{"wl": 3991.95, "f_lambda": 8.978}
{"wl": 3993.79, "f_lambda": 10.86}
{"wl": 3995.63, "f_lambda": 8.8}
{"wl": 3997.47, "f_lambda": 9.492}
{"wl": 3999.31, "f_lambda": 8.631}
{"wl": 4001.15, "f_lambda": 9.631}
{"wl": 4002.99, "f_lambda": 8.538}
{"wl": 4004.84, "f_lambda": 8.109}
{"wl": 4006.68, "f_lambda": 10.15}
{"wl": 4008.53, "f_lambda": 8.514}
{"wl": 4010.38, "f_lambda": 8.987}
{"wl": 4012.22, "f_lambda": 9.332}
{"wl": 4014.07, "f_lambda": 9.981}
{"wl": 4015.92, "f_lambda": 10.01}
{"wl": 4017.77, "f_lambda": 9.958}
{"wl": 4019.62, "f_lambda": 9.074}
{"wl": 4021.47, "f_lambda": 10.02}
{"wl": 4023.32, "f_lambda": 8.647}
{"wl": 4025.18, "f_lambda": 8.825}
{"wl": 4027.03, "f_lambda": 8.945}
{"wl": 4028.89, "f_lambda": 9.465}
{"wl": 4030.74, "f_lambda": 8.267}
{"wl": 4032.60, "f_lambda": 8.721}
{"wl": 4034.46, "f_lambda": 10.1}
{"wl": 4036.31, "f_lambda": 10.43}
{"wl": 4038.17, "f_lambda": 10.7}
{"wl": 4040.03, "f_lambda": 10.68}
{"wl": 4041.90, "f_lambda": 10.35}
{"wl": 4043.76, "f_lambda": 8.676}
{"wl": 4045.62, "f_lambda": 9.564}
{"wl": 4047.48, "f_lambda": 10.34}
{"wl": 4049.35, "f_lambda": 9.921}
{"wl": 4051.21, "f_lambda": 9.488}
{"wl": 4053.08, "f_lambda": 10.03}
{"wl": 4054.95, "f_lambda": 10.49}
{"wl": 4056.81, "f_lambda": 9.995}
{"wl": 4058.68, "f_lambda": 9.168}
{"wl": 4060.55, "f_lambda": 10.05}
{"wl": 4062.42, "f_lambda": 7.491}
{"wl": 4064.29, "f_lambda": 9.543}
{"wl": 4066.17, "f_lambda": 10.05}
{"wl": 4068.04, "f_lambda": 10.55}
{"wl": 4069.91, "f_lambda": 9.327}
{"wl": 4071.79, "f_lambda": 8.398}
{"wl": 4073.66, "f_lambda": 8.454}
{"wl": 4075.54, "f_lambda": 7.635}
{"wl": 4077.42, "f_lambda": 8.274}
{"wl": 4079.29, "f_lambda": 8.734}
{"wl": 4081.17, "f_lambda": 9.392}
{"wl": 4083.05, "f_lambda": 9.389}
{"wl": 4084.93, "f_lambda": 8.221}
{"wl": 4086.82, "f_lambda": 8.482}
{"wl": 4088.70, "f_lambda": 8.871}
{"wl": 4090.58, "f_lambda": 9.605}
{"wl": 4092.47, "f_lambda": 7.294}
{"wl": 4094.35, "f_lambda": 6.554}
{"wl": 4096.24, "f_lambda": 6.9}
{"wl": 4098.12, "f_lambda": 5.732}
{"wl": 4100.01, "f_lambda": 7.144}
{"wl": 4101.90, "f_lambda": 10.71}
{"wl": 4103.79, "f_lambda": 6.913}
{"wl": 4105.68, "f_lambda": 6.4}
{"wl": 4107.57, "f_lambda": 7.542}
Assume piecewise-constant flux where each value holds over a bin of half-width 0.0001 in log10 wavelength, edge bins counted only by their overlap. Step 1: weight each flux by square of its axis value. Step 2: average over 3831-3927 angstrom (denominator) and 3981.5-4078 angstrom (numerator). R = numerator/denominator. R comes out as 1.3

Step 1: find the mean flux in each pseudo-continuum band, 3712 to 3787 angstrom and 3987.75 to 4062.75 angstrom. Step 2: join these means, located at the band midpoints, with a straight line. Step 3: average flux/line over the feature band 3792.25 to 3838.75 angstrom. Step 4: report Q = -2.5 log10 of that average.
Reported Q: 0.29 mag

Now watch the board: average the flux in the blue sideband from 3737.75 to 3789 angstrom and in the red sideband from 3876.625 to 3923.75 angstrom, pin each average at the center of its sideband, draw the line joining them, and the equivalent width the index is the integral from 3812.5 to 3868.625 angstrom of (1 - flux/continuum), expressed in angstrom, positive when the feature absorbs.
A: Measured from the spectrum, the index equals 0.4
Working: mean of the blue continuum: 7.2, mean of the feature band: 7.57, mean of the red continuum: 7.93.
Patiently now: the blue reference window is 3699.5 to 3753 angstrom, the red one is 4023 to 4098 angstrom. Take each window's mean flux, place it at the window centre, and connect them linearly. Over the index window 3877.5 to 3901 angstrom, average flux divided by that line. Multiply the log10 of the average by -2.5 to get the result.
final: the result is 0.301 mag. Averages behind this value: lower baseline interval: 8.95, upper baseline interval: 9.11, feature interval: 6.84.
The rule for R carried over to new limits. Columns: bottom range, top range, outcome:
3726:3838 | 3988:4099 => 1.32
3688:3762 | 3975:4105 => 1.27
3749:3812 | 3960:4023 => 1.29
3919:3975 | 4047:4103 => 1.24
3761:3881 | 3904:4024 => 1.18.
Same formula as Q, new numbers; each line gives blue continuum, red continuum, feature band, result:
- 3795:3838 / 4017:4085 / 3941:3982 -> 0.12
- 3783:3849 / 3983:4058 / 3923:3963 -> 0.10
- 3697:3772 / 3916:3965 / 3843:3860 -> 0.00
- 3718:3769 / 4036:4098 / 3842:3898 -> 0.19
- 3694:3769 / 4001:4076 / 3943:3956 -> 0.04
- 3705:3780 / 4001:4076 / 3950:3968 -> 0.23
